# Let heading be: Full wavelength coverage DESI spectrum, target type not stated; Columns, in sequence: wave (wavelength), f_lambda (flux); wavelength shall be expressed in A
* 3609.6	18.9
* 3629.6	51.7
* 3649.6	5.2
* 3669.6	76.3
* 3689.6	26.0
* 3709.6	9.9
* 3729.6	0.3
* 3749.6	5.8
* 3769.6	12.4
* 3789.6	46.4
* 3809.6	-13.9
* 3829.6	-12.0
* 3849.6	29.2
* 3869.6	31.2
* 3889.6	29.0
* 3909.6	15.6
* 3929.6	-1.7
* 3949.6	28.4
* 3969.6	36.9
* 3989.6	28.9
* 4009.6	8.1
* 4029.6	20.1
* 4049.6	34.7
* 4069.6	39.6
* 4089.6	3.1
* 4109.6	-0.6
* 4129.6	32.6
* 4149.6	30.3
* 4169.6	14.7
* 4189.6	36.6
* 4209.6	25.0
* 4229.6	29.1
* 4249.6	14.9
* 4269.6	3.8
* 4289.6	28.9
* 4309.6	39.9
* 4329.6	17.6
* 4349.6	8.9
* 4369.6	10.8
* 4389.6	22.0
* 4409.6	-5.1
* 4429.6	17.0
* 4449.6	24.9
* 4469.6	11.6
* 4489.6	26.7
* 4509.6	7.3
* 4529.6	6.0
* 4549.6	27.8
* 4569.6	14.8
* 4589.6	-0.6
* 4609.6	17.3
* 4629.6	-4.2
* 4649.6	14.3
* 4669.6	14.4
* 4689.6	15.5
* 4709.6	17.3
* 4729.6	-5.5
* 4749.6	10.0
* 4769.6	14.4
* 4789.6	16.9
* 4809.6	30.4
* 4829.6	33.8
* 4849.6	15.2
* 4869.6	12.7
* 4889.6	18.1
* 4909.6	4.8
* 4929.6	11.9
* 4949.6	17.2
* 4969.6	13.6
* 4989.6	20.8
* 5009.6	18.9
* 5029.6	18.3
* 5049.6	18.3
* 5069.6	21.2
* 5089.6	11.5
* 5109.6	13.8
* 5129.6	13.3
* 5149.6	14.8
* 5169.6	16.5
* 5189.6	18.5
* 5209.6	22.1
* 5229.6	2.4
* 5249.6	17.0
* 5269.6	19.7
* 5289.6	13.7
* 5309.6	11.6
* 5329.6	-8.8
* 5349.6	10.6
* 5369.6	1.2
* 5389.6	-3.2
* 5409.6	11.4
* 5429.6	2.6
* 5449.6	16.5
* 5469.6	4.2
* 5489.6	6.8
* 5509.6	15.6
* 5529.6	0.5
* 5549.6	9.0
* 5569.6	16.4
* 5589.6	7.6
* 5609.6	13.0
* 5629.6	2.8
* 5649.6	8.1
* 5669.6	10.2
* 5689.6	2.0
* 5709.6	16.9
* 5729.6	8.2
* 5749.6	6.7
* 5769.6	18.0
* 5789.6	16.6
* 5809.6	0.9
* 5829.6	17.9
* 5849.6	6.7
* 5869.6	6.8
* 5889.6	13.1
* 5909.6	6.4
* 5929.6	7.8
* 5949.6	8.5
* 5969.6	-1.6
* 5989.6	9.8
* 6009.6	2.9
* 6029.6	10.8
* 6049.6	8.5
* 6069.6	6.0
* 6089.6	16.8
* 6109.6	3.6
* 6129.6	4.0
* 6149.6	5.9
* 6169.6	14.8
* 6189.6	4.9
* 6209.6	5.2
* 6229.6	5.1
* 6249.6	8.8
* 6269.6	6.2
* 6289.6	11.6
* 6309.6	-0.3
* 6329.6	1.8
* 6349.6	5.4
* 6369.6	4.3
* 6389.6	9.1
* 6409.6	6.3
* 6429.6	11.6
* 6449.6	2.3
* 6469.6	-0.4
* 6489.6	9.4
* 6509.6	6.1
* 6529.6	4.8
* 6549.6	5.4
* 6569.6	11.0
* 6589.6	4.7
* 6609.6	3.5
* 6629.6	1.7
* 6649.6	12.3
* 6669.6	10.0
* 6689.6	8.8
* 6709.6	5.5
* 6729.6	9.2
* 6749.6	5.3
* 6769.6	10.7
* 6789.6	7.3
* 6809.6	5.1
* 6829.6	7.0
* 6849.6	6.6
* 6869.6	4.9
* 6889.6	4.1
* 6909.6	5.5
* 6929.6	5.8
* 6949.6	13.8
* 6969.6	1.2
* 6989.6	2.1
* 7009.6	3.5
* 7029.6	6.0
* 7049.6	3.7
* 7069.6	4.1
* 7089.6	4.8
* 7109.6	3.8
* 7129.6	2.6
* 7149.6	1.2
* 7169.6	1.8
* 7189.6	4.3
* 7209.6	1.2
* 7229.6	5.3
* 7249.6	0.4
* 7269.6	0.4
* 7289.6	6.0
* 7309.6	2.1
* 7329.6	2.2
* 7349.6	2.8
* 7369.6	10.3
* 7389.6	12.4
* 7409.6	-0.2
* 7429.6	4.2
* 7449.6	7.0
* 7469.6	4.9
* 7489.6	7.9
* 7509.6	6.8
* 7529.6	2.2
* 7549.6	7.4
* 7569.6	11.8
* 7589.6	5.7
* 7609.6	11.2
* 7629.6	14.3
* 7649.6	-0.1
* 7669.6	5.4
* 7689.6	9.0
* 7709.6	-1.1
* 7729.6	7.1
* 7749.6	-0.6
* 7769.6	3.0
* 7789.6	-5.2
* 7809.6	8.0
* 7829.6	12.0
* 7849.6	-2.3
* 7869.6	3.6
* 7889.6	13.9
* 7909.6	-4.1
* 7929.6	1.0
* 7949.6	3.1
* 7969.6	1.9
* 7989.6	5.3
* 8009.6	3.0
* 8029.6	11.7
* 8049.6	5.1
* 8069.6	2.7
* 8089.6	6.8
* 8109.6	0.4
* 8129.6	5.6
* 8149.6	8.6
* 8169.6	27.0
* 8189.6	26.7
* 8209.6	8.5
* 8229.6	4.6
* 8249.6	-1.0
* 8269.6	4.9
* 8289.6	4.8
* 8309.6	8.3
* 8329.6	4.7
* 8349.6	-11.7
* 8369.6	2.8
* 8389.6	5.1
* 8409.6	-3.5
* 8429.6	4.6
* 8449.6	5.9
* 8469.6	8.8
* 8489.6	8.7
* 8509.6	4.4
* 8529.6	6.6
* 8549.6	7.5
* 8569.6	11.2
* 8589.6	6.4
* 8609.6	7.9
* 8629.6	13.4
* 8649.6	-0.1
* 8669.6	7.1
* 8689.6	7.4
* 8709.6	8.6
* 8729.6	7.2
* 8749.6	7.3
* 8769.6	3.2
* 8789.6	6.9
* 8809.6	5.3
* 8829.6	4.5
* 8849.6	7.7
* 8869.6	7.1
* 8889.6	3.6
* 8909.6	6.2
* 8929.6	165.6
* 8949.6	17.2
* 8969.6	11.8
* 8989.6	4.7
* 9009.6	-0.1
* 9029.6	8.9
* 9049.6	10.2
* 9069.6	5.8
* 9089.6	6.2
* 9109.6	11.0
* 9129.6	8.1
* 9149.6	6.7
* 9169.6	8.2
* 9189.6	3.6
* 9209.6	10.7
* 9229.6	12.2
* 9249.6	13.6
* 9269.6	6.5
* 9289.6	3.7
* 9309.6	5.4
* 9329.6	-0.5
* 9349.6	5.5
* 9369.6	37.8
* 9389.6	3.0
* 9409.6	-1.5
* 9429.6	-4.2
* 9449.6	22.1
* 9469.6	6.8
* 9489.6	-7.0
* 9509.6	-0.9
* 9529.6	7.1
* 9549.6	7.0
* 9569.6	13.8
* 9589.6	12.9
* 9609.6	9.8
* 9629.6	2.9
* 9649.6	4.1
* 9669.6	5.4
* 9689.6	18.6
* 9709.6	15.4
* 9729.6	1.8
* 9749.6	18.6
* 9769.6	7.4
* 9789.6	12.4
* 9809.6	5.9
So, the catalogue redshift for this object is 1.19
